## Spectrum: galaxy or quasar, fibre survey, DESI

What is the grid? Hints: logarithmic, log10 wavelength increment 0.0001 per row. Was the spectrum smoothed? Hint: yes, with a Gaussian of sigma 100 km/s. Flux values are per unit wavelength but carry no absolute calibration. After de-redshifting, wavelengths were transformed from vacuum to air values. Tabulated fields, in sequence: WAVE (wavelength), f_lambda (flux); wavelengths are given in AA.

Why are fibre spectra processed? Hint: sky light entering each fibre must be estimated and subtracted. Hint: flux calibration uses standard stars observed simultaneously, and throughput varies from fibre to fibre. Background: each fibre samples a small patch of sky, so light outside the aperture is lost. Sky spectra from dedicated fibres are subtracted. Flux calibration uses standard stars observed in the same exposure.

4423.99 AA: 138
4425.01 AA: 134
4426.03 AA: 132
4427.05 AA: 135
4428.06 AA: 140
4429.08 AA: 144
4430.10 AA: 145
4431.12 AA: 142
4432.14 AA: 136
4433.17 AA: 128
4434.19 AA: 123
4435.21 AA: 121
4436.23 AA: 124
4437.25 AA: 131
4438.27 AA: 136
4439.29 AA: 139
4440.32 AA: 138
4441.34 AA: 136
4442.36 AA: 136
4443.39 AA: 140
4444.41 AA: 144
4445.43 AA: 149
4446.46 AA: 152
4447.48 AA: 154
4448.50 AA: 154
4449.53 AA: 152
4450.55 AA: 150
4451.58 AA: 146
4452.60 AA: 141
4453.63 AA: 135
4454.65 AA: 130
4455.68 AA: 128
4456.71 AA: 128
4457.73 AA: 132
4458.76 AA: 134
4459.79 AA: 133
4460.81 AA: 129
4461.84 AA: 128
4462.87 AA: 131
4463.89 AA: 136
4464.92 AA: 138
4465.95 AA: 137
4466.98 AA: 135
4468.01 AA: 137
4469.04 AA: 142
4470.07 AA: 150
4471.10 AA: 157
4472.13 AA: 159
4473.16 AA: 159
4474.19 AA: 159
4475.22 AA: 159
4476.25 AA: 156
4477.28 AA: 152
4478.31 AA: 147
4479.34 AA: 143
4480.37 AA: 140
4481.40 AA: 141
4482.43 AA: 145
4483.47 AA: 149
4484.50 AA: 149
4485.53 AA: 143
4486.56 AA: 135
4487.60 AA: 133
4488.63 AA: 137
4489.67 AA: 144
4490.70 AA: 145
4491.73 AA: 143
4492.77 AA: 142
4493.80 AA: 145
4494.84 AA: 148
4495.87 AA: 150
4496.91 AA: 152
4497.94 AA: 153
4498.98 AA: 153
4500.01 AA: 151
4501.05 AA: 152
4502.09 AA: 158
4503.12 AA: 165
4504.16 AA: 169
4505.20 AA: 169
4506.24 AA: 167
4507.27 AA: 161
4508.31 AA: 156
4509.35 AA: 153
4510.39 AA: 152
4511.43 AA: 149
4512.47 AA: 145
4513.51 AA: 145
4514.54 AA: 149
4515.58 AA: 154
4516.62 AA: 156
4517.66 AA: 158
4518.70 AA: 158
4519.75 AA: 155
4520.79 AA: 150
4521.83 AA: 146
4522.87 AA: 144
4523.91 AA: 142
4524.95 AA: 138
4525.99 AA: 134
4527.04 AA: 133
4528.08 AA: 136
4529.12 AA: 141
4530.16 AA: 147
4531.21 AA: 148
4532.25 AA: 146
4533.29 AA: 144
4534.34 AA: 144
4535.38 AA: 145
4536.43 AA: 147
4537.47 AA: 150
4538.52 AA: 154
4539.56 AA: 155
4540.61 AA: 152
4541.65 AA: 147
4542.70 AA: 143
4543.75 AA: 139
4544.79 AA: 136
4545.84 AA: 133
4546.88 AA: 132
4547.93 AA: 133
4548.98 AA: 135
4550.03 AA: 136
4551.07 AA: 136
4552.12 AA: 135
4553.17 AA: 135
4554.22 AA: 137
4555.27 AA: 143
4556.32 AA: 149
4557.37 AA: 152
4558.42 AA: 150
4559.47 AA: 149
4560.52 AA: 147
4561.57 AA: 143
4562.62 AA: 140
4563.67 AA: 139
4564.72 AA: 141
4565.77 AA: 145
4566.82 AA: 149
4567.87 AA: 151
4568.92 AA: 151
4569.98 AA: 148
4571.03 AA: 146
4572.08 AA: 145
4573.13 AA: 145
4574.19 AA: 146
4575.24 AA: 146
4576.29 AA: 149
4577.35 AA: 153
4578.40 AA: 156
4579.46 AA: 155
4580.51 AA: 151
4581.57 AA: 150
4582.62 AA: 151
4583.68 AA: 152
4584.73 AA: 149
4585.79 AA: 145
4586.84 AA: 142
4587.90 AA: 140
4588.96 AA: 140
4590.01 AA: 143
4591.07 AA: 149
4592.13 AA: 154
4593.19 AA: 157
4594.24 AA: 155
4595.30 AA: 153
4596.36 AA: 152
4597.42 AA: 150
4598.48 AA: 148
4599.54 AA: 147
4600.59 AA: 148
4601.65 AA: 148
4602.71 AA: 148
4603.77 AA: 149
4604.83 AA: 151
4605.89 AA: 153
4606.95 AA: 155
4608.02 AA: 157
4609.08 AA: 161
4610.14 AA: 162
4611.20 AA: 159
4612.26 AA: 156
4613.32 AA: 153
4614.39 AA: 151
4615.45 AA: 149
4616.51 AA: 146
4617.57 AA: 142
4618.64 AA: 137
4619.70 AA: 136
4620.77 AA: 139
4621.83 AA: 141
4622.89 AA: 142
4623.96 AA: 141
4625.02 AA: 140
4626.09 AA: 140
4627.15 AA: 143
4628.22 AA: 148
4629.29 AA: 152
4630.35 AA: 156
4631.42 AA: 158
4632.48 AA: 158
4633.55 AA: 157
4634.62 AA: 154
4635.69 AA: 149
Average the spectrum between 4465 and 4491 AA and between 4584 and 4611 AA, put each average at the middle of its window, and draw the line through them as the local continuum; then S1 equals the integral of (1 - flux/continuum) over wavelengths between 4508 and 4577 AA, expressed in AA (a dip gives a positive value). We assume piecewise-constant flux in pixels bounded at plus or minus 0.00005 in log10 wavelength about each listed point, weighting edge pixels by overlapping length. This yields 1.5 AA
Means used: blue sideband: 146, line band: 145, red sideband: 150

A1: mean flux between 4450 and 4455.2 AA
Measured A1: 140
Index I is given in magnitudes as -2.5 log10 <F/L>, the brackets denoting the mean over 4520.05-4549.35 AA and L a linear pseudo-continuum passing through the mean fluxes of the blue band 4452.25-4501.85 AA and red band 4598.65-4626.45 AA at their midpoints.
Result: 0.02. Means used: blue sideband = 143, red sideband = 148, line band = 143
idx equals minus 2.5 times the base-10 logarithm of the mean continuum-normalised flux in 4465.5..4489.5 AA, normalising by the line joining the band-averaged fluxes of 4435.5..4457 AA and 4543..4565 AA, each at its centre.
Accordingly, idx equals -0.05 mag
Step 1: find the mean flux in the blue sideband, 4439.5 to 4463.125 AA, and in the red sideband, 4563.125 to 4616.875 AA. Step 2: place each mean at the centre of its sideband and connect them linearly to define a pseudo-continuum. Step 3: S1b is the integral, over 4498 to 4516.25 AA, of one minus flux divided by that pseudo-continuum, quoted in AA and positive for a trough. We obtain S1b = -1.56 AA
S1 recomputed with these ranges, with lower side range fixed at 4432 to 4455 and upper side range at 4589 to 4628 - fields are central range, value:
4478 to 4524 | -2.43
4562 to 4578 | 0.01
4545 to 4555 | 0.71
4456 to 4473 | 0.25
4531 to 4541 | -0.28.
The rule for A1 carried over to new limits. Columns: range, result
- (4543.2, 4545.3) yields 138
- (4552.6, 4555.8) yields 138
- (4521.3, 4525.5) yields 143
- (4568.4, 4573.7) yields 147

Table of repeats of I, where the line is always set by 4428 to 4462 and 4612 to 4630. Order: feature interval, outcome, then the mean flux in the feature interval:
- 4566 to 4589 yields -0.042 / 148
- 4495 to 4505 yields -0.120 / 156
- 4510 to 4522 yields -0.083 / 152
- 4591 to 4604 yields -0.053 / 151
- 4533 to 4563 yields -0.009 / 143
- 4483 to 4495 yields -0.025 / 143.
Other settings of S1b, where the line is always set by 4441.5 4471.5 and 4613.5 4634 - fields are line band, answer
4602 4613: -0.7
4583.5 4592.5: -0.1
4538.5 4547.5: 0.0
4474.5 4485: -0.6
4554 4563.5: -0.1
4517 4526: -0.4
